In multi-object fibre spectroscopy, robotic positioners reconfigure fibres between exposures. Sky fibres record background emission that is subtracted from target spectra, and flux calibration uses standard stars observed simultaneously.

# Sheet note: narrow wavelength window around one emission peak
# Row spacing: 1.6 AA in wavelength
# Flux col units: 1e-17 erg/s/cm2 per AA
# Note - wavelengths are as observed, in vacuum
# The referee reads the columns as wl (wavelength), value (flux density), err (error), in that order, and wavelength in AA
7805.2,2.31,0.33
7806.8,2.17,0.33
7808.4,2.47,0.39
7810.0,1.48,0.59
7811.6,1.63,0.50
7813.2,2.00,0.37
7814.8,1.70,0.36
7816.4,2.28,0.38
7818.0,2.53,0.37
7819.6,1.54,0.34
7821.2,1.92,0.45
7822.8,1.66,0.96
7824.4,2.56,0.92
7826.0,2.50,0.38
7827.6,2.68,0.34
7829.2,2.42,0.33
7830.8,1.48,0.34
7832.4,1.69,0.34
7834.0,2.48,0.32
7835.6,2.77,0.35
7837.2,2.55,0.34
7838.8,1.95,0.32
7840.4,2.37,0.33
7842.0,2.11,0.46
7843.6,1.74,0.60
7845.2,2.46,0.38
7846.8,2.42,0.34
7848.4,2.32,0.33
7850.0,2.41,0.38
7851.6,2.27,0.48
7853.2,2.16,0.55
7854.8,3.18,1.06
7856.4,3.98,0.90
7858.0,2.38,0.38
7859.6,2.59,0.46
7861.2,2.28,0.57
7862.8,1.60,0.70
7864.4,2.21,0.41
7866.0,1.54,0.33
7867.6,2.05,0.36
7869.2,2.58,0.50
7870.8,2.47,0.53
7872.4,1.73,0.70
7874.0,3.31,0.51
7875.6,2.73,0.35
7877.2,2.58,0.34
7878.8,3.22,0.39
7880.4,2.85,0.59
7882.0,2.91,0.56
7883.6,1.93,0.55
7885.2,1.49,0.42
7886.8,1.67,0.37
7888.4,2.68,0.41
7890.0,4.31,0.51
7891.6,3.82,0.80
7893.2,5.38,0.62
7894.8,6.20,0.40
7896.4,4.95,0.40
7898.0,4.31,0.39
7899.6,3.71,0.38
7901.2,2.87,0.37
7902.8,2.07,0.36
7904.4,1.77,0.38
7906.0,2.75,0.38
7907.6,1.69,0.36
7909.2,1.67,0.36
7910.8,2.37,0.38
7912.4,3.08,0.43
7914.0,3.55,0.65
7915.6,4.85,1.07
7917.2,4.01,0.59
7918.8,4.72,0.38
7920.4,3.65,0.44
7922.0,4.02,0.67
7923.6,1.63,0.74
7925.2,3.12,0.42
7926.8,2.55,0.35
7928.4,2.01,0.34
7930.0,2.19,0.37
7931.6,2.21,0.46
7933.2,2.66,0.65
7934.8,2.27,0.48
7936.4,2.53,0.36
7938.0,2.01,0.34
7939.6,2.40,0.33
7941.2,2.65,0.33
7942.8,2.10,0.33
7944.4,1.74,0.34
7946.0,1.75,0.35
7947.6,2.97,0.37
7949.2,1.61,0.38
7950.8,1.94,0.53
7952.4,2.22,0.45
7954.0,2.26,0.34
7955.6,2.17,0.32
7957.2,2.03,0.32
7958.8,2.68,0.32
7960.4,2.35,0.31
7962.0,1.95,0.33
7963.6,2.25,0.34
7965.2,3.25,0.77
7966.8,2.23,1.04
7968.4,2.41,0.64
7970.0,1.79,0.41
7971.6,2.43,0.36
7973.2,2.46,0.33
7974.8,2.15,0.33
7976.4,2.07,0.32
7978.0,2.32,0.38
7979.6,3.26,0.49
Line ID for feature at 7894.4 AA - H-alpha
